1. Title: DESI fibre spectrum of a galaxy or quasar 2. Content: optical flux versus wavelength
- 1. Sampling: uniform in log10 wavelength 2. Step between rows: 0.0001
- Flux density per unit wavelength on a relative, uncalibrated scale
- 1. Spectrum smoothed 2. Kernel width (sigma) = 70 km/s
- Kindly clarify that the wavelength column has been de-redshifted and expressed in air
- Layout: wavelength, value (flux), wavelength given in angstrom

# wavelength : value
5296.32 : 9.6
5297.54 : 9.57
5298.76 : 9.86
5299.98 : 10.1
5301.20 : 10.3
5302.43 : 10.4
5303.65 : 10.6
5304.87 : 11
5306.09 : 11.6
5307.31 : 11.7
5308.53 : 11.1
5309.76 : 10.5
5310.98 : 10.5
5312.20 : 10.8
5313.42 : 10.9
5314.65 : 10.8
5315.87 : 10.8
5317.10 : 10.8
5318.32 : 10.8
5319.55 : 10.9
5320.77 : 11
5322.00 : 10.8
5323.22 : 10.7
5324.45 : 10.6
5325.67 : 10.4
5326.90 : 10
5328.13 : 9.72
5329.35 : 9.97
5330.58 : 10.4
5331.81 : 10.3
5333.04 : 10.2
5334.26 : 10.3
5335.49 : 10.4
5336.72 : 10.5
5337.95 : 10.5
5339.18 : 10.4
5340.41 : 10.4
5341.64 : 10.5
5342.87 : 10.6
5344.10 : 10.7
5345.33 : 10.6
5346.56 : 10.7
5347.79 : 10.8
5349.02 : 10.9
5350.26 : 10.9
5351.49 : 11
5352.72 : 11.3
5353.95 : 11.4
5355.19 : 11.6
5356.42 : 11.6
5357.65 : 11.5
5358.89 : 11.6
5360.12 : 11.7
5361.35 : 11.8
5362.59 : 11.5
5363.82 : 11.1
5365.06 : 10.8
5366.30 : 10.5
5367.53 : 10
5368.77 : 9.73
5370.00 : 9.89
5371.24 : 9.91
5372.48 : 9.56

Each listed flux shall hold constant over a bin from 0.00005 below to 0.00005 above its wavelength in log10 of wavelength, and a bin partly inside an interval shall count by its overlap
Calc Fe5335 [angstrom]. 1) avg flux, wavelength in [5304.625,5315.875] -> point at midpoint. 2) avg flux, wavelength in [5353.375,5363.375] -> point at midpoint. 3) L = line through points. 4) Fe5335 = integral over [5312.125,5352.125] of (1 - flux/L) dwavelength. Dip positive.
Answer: 2.4 angstrom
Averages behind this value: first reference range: 11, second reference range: 11.6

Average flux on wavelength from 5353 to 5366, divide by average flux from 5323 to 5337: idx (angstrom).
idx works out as 1.1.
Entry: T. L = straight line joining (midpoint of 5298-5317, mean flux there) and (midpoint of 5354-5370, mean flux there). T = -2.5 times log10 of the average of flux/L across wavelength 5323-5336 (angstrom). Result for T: 0.062 mag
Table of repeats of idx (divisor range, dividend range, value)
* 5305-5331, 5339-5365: 1.03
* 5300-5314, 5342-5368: 1.02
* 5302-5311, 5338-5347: 0.96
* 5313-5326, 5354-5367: 1.05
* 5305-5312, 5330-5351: 0.95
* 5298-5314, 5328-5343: 0.96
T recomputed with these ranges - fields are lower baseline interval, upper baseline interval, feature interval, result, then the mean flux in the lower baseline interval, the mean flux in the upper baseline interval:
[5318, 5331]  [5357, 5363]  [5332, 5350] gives 0.048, 10.5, 11.6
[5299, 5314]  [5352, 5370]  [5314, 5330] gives 0.031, 10.8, 11.1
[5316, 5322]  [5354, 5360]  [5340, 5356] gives 0.049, 10.8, 11.6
